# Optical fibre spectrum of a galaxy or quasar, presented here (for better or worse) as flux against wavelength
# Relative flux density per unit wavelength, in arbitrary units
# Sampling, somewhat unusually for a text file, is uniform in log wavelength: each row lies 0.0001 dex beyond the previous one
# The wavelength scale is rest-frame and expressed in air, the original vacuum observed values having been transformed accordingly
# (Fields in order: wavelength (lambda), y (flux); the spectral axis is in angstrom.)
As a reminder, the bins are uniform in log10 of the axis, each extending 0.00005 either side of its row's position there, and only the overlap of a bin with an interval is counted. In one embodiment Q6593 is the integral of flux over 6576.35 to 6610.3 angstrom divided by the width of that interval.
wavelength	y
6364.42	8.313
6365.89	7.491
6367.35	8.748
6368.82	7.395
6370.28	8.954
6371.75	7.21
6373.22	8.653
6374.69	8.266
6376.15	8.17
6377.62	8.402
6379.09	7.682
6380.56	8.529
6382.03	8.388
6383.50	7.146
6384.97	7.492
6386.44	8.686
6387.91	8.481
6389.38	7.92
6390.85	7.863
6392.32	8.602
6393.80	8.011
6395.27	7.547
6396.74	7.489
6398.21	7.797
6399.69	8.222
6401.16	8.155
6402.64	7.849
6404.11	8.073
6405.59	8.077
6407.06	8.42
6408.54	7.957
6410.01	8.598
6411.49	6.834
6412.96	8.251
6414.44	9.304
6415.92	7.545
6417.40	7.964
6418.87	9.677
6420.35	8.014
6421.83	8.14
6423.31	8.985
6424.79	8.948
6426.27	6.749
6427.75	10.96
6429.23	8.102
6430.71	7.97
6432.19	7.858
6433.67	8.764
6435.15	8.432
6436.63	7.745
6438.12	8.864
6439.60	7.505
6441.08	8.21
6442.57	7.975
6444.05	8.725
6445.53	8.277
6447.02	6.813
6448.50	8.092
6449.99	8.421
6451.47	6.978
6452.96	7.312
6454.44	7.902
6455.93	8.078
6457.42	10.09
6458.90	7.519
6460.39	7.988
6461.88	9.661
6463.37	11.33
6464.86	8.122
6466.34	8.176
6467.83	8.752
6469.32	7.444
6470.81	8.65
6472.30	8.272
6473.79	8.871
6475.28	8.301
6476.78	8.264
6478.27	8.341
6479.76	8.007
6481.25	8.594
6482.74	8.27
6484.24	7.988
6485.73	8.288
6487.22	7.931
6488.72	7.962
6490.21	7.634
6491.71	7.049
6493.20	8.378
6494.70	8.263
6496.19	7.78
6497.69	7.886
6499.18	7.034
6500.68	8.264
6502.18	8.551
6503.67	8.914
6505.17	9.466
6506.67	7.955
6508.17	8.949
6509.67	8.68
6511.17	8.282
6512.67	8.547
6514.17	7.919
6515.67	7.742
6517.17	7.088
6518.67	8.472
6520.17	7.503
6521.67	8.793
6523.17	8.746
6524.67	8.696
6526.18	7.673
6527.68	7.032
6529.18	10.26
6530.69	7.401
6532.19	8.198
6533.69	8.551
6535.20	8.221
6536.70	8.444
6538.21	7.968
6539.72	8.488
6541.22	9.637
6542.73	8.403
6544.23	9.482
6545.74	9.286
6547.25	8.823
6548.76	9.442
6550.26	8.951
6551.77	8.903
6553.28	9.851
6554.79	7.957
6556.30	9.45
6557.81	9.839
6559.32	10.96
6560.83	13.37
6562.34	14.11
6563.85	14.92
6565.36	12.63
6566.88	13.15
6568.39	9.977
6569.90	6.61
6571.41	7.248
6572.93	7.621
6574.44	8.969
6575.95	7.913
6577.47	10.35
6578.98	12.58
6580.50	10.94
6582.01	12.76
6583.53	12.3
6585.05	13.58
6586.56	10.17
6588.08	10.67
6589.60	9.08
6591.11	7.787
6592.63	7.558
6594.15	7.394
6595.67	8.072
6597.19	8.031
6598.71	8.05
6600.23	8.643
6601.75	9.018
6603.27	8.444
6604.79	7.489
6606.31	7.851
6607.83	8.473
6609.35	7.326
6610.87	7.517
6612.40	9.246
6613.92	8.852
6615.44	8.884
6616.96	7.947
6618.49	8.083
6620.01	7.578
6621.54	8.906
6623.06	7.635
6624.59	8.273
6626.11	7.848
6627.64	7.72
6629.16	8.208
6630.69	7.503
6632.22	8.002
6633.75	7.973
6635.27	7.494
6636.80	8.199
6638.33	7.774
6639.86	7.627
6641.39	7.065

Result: 9.36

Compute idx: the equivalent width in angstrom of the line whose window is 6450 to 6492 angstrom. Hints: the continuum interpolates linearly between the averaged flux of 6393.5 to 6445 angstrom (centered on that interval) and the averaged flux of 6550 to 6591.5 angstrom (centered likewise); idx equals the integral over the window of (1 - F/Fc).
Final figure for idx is 3.3 angstrom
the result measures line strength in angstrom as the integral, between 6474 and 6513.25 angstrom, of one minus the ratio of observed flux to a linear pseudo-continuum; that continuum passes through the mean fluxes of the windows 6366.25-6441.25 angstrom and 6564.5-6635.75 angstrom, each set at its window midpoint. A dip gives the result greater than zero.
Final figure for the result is 1.4 angstrom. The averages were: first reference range 8.19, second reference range 8.91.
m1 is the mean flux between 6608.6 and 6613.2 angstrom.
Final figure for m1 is 8.03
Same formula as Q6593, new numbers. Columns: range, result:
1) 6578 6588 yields 11.9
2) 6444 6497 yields 8.23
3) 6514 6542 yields 8.26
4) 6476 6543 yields 8.23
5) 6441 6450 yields 8.03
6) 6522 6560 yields 8.82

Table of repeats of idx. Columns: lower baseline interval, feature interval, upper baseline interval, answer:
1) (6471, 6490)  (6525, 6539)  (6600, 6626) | 0.05 angstrom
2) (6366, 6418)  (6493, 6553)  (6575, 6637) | 0.52 angstrom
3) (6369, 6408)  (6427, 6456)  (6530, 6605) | 1.23 angstrom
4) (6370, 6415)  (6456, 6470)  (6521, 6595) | -0.04 angstrom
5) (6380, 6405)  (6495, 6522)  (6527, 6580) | 2.77 angstrom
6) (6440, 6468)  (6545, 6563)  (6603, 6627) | -4.06 angstrom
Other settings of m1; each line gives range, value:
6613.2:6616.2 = 8.88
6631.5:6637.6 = 7.92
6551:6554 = 9.36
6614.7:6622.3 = 8.28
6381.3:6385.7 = 7.67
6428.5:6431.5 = 8.04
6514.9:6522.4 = 7.92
